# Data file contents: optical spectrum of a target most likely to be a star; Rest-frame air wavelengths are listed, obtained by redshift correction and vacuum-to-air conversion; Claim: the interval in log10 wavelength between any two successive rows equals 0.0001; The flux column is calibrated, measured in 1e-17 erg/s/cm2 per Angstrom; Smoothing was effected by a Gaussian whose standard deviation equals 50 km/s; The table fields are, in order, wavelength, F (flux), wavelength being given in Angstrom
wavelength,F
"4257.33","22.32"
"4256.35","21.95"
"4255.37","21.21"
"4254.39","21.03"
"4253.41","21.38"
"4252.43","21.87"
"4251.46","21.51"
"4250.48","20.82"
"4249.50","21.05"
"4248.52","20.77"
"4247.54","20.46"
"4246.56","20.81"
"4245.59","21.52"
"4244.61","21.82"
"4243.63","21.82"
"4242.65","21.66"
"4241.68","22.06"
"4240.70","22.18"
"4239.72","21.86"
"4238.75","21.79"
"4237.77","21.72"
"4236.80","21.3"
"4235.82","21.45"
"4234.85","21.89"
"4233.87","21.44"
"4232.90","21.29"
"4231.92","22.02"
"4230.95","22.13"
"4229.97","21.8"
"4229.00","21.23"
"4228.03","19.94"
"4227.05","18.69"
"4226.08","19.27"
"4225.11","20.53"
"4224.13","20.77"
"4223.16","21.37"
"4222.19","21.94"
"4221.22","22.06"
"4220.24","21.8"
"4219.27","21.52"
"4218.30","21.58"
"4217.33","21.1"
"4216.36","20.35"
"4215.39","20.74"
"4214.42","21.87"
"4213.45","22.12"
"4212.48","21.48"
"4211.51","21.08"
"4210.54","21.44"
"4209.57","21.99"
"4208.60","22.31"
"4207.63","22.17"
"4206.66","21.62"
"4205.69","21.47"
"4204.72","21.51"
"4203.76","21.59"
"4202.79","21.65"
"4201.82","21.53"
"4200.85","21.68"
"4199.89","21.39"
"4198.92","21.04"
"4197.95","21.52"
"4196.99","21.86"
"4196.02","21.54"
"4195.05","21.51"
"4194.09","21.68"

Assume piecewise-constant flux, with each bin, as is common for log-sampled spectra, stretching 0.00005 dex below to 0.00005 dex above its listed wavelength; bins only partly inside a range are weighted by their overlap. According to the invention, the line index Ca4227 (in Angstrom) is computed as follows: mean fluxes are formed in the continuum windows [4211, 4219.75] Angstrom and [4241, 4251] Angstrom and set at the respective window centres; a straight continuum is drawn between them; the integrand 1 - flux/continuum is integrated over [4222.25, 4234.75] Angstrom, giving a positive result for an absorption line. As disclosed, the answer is 0.2 Angstrom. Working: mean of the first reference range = 21.3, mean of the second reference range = 21.3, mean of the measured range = 20.9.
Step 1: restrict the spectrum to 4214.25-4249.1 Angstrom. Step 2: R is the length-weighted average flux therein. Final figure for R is 21.3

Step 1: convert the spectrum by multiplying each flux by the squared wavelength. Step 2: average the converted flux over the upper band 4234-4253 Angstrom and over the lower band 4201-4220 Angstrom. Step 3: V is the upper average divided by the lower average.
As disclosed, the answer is 1.01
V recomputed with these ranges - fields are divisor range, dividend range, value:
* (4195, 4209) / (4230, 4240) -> 1.02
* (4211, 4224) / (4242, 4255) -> 1.01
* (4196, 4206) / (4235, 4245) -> 1.03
